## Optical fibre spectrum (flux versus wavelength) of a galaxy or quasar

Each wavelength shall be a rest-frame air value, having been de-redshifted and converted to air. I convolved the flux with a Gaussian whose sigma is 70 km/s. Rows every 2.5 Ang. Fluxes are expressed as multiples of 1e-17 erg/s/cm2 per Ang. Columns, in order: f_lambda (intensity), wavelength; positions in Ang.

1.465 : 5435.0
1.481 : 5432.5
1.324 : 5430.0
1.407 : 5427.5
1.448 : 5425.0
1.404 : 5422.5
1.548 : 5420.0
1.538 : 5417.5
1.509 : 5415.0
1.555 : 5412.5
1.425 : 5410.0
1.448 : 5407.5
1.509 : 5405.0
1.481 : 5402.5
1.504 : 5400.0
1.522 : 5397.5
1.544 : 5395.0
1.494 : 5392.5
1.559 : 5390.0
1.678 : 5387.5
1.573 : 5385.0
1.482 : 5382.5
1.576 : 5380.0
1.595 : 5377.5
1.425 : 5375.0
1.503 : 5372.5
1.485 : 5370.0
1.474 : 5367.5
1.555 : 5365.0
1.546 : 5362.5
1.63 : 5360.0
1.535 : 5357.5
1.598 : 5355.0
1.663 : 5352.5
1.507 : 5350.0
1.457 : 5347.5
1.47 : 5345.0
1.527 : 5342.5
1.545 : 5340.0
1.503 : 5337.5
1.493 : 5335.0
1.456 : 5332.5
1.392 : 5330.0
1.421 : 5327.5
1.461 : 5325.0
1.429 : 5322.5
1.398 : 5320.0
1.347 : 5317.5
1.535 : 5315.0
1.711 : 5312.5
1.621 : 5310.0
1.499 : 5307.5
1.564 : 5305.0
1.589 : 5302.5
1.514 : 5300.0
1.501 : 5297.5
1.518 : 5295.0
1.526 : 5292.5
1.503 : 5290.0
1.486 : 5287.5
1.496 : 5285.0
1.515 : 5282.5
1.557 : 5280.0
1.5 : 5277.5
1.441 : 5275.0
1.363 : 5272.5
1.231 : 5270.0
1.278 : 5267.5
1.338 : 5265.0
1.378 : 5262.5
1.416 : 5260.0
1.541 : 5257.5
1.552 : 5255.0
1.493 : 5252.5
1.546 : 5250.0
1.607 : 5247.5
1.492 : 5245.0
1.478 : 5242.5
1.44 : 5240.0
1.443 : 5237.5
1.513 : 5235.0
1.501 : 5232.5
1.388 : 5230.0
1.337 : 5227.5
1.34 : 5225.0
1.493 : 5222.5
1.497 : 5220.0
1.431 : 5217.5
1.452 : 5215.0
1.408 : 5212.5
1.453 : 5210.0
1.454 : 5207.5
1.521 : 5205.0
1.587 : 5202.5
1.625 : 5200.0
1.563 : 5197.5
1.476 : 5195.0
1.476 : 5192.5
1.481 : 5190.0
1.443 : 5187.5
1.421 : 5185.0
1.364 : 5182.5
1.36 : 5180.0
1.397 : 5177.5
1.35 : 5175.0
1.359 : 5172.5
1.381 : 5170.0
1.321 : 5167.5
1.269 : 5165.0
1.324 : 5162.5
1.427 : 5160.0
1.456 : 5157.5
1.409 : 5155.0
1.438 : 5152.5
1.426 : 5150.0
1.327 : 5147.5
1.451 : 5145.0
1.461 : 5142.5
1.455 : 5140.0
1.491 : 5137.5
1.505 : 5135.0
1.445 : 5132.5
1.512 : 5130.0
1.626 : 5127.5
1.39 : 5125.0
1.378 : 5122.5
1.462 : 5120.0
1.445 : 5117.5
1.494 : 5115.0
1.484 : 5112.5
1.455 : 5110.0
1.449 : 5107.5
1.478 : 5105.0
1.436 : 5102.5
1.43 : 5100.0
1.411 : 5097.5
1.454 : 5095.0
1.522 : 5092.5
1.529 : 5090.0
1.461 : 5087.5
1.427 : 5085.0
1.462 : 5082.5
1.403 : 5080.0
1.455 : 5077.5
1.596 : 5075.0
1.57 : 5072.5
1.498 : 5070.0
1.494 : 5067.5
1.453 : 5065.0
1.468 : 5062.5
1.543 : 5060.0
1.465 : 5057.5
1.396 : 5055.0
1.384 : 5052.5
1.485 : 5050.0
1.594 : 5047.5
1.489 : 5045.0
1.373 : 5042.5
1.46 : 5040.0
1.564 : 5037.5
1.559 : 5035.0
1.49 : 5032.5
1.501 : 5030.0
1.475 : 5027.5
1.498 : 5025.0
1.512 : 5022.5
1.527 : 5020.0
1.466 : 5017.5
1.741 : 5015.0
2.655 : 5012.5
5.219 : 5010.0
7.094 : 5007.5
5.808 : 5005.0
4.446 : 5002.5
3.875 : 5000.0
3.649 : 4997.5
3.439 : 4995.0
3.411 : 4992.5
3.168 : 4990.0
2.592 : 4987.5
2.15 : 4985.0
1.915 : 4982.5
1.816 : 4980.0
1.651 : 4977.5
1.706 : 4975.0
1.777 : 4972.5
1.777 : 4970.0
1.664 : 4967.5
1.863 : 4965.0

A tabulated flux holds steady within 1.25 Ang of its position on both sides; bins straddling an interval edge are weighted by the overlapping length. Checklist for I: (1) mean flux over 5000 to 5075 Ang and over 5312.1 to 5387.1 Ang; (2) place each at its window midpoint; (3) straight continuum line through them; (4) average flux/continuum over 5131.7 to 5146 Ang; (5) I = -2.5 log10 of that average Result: 0.30 mag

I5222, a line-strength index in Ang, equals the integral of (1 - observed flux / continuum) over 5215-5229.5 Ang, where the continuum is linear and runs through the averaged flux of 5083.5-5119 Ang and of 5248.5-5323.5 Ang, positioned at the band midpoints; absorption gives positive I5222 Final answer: 0.5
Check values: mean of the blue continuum 1.46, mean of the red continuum 1.48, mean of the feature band 1.42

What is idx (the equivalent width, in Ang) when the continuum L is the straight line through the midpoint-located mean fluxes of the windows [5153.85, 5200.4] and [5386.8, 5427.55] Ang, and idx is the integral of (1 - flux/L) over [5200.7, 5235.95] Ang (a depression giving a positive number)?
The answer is -0.7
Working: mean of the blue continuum 1.41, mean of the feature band 1.46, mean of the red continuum 1.5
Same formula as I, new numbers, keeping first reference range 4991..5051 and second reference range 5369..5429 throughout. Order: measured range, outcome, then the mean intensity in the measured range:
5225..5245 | 0.348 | 1.44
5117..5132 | 0.489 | 1.47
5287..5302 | 0.195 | 1.51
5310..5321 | 0.158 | 1.51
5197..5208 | 0.314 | 1.56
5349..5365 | 0.034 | 1.58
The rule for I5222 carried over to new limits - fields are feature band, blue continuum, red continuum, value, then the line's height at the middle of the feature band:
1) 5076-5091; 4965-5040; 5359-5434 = 5.67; 2.34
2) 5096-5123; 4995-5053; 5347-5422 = 9.80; 2.28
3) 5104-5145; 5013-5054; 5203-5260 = 0.88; 1.5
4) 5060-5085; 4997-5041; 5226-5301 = 9.90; 2.46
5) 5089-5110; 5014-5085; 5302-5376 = 0.50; 1.5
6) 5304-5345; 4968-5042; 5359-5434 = 5.02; 1.7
